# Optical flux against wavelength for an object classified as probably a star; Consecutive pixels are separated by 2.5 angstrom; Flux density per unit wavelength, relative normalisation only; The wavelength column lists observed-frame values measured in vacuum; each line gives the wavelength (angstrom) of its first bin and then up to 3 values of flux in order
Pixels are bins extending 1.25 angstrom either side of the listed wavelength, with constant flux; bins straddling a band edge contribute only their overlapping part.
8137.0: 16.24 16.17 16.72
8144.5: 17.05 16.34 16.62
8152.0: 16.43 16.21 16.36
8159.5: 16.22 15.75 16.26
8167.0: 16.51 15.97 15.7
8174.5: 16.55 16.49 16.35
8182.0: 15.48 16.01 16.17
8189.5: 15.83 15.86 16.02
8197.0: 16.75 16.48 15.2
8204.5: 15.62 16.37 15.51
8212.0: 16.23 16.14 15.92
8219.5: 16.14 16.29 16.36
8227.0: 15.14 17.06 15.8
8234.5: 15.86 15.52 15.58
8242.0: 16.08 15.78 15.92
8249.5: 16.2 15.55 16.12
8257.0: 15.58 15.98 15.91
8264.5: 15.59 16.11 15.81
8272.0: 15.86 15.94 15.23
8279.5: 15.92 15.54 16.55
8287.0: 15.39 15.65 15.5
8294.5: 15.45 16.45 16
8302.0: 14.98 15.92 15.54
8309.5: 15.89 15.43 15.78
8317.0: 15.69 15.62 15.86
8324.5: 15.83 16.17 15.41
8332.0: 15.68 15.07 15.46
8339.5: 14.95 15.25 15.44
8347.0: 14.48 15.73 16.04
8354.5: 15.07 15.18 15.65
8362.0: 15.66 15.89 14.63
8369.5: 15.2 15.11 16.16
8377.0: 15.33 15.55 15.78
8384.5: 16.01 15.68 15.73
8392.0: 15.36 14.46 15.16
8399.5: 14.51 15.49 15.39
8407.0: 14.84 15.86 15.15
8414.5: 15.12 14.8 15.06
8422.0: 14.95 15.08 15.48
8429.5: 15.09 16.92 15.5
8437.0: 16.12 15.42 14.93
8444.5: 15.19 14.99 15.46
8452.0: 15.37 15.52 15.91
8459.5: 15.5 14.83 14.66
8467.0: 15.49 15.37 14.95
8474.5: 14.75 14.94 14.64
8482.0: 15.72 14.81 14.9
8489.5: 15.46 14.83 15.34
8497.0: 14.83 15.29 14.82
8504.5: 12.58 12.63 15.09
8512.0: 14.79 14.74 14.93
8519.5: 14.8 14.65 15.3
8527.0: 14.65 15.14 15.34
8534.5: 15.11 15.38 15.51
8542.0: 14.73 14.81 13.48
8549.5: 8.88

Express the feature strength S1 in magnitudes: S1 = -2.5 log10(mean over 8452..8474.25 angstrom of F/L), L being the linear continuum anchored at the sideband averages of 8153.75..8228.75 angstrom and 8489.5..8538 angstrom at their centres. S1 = -0.02 mag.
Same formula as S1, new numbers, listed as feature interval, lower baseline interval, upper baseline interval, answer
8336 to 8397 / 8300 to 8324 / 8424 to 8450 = 0.01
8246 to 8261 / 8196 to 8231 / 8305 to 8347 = 0.00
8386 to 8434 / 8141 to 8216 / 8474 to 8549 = -0.01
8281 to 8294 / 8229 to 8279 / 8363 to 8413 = 0.00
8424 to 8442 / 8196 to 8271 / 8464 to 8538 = -0.03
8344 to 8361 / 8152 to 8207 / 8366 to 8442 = 0.01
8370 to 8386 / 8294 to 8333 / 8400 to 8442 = -0.01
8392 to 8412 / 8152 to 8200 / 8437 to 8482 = 0.02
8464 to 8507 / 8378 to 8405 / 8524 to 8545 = 0.03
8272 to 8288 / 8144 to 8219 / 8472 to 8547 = 0.00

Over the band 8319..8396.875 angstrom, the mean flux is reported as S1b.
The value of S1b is 15.5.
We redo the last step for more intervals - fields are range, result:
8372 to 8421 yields 15.3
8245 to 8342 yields 15.7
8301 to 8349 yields 15.5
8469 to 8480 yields 14.9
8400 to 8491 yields 15.3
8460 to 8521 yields 14.8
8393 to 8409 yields 15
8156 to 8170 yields 16.2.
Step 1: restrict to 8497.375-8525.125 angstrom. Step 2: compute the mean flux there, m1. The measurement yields 14.5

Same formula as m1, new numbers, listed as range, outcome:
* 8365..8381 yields 15.4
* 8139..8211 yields 16.2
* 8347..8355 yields 15.5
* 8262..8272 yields 15.8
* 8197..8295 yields 15.9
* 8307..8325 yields 15.7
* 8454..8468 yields 15.3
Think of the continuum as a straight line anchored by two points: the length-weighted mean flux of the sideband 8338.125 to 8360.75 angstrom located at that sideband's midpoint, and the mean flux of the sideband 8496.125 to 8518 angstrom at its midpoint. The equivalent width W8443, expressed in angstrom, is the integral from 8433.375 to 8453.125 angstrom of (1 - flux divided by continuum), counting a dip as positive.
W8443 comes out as -0.8 angstrom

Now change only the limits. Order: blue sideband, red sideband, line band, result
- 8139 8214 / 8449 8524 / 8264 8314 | -0.1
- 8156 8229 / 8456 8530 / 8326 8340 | 0.0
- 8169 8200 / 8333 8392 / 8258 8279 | 0.0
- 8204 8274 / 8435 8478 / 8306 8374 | 0.6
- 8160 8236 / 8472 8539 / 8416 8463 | -0.9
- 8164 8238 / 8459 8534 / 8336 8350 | 0.3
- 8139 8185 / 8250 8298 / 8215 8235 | -0.1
